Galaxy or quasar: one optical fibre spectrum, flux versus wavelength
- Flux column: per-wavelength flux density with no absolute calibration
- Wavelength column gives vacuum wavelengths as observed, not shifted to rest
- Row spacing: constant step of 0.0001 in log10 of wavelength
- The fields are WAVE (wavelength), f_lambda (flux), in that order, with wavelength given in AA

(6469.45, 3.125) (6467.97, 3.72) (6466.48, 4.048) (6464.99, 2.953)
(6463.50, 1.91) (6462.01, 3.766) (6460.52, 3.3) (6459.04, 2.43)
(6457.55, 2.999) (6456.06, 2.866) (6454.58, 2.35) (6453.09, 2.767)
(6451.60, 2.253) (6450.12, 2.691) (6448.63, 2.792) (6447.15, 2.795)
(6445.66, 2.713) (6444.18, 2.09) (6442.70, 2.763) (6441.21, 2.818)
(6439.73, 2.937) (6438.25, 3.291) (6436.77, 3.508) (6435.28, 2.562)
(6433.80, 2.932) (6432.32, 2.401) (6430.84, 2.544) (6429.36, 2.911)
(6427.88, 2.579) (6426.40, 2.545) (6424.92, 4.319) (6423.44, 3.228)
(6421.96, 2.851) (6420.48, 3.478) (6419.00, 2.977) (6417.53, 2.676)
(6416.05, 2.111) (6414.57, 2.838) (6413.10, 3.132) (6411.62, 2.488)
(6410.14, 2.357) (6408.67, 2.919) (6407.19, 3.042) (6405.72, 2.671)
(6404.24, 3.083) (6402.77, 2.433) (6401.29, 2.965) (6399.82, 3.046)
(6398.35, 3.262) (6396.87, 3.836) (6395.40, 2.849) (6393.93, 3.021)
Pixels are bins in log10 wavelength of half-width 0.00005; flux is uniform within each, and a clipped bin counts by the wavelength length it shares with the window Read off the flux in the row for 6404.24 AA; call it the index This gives 3.083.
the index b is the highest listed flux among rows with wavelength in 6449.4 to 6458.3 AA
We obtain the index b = 2.999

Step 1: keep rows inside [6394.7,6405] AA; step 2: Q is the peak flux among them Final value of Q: 3.836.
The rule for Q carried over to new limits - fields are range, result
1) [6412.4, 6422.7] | 3.478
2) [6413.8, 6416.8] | 2.838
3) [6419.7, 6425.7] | 4.319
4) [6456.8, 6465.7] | 3.766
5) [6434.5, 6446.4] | 3.508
